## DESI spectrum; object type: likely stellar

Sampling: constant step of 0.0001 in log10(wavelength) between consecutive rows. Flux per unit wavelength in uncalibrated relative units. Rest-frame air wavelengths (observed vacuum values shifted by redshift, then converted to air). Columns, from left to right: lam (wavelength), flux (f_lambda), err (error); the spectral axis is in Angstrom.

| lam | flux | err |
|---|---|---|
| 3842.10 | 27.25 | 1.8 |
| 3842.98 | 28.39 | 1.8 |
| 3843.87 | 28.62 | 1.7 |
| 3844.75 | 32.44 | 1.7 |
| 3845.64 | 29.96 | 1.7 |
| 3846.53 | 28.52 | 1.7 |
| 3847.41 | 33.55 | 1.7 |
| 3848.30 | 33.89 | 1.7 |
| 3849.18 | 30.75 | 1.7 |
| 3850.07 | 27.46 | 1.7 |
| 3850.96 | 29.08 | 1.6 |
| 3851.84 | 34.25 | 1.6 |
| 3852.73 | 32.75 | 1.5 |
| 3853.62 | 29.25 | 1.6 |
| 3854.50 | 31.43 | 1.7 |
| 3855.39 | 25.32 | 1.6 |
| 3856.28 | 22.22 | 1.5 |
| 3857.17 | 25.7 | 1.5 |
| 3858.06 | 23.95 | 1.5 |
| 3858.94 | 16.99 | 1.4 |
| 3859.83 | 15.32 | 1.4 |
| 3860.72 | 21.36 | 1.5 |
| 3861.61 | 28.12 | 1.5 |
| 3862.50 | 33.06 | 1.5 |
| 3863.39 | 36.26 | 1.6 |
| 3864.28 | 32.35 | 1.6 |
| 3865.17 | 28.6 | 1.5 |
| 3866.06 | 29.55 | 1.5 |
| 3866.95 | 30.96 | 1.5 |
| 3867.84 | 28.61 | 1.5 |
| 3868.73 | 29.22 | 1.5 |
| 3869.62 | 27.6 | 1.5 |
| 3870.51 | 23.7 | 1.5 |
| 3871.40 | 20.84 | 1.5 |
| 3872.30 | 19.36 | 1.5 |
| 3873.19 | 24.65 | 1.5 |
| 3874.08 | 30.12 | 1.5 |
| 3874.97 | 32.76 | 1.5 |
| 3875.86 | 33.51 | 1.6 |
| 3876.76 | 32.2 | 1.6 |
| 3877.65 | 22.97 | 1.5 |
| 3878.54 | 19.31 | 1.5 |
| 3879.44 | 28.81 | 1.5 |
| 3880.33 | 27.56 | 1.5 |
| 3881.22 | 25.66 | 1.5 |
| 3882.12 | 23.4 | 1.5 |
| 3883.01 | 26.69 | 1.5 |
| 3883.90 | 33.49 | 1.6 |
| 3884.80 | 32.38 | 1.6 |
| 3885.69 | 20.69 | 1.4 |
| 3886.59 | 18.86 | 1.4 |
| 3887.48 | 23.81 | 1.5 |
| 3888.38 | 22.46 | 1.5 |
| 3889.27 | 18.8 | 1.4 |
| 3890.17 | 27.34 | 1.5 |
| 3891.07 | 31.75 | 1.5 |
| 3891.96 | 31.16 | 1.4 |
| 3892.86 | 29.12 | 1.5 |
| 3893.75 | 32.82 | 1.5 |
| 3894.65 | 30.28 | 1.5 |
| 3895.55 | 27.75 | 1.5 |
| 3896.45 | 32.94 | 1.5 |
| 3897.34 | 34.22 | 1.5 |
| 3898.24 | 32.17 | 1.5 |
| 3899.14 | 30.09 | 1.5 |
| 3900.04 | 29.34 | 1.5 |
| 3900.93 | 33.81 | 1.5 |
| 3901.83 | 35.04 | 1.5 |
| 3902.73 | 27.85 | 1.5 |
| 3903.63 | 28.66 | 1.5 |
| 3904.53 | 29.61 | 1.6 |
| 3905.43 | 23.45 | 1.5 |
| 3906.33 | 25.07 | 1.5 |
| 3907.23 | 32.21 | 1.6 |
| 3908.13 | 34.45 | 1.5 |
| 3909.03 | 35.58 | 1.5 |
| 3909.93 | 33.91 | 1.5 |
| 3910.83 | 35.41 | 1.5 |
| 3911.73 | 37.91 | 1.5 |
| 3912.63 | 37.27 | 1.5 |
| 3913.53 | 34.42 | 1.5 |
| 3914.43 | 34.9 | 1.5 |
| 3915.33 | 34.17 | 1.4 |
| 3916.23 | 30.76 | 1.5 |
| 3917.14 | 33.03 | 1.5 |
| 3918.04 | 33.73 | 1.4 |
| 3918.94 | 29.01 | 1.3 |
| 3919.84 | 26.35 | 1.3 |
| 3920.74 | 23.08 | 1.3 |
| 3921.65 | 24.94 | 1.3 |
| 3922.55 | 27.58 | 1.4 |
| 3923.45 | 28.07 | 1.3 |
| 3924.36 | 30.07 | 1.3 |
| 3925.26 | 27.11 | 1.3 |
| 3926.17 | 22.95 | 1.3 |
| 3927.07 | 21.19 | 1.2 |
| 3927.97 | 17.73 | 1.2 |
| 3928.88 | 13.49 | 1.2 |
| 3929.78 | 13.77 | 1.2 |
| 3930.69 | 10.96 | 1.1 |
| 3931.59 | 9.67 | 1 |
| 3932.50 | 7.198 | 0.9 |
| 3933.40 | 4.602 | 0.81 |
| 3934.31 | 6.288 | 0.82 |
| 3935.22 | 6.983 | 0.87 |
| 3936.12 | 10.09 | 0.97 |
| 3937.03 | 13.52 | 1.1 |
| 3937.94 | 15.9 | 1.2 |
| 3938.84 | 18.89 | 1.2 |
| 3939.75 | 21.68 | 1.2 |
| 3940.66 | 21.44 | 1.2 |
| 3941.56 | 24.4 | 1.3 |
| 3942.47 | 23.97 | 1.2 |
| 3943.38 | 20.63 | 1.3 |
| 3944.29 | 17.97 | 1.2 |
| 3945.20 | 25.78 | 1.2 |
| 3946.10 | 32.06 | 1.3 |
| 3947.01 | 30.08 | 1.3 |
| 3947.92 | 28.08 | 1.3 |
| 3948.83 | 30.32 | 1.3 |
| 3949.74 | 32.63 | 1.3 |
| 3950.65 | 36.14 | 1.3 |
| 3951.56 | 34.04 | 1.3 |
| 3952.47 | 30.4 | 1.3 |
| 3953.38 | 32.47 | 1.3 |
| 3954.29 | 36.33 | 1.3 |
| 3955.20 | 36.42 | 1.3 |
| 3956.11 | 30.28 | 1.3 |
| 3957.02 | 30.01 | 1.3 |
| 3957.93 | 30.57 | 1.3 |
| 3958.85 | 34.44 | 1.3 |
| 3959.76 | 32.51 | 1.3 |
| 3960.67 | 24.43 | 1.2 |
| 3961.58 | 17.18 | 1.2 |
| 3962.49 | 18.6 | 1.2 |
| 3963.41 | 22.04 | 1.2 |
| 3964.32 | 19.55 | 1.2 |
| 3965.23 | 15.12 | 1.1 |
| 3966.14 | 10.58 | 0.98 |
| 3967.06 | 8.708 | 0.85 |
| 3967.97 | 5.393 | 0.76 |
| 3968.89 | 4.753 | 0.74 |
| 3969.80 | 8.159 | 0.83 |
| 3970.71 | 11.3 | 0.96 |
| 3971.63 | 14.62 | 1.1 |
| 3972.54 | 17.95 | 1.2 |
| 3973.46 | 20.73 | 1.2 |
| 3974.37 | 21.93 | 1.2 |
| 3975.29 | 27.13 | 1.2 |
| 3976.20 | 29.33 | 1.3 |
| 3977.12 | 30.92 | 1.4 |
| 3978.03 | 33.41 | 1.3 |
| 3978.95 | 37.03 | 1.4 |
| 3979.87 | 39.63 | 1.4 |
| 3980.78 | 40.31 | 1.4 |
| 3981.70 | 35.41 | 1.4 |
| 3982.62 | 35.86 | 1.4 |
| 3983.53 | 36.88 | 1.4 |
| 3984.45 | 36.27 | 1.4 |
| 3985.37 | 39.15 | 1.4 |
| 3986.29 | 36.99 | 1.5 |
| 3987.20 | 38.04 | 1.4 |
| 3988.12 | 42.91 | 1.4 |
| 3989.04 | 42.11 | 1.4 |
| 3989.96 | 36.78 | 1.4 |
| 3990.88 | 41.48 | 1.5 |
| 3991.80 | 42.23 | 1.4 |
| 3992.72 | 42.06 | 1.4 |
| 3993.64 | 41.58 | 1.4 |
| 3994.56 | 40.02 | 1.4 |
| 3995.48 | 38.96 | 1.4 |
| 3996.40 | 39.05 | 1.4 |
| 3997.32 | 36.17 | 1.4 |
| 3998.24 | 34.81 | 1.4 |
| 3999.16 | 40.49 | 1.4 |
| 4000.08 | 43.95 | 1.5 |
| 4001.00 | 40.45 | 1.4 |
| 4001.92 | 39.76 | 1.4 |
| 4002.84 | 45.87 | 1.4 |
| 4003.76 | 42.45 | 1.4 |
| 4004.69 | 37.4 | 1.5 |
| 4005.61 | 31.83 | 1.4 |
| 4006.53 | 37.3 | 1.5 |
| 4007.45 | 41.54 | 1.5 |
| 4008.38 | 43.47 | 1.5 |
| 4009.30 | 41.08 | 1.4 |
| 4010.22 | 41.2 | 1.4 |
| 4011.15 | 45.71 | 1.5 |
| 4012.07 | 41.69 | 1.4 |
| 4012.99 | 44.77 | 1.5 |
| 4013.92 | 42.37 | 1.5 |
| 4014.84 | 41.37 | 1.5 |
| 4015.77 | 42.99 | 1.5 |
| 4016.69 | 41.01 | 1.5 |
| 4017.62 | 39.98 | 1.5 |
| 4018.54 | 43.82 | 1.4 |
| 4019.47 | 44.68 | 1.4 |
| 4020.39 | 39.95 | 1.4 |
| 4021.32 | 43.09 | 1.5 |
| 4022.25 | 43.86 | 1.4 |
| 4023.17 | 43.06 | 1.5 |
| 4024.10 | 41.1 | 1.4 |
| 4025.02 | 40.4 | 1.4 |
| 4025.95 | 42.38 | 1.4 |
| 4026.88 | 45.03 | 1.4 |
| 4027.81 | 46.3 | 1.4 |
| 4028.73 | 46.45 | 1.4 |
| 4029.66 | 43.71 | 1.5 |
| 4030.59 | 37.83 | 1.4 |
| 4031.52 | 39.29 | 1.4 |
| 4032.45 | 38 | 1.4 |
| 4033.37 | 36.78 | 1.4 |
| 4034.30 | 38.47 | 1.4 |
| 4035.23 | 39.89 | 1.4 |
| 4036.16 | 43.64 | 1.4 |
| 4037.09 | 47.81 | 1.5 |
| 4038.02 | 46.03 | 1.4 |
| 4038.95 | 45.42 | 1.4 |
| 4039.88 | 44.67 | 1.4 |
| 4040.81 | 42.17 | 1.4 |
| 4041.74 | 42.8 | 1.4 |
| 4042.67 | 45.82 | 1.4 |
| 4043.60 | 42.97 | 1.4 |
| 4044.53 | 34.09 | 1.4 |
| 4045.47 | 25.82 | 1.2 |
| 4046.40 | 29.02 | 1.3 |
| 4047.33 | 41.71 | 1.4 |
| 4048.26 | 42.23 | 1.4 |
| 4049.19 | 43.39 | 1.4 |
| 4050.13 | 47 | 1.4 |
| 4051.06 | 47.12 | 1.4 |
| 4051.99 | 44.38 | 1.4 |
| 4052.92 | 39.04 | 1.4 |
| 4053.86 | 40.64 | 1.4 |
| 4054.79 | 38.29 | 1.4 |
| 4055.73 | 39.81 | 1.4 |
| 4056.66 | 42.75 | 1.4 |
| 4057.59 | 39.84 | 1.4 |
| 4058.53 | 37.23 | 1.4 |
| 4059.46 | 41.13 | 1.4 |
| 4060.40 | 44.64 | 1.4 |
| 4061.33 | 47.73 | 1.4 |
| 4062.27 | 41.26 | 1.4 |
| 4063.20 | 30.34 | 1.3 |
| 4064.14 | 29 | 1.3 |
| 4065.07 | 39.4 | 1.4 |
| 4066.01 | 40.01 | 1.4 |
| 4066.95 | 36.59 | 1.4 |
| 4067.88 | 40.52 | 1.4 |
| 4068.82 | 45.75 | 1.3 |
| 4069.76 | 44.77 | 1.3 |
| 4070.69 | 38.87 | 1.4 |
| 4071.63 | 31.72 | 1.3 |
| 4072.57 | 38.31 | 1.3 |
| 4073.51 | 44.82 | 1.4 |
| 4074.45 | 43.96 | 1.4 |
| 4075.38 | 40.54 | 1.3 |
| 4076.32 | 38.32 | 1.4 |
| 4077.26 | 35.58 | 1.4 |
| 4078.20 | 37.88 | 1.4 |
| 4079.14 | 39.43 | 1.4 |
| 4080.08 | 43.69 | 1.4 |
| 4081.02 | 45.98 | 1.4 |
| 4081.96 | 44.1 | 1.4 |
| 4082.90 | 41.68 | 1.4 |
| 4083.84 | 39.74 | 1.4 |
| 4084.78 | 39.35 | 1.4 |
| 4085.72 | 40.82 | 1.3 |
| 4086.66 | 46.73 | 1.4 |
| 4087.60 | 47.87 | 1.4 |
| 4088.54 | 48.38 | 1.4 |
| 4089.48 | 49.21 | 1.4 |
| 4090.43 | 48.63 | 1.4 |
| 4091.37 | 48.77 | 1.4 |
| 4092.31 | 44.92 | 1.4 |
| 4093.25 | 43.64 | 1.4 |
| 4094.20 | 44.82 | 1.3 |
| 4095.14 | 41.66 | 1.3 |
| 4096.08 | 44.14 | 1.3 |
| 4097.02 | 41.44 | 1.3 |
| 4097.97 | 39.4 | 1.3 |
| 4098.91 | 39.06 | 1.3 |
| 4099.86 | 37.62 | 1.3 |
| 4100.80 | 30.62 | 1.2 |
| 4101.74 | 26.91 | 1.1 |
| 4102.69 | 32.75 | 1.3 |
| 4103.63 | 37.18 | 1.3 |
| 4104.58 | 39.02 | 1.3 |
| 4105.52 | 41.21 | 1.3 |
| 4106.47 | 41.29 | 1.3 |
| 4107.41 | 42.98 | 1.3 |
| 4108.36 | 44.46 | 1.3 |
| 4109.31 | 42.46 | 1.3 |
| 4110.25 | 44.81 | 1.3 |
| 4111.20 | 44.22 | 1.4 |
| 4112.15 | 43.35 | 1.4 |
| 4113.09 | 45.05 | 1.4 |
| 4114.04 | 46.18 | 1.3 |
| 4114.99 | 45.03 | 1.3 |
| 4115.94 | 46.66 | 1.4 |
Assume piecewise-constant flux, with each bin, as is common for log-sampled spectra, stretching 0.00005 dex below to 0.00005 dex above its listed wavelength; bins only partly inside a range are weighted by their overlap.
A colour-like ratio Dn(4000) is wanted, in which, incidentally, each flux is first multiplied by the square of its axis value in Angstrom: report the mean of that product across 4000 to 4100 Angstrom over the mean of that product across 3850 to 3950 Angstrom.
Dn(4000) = 1.71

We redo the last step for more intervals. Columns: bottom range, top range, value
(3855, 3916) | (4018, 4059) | 1.57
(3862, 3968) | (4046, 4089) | 1.69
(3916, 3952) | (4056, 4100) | 2.02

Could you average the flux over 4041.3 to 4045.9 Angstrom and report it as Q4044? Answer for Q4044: 38.3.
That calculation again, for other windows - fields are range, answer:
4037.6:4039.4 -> 45.7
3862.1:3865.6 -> 32.6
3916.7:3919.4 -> 32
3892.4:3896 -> 30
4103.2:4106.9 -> 39.6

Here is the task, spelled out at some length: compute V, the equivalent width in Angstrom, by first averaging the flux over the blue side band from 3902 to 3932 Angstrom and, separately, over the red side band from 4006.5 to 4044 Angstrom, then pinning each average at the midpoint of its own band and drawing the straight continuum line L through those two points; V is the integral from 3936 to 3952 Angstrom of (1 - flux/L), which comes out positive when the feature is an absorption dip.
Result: 3.5 Angstrom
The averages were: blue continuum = 27.6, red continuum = 42.5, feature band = 24.6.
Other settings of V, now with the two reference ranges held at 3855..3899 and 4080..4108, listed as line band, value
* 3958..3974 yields 7.7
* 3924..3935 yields 5.6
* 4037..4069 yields -1.4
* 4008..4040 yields -4.7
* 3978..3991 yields -1.5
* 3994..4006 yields -1.3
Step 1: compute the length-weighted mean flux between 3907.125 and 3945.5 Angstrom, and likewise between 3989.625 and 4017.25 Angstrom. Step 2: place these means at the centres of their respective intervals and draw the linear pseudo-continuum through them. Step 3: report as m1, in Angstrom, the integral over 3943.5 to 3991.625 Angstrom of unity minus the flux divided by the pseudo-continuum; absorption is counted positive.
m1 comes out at 6.6 Angstrom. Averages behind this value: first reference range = 23.5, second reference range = 40.7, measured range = 28.1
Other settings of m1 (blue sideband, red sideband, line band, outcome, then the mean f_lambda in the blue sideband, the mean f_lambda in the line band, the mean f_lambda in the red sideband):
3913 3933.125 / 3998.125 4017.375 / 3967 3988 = 4.97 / 24.2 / 27.1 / 41.1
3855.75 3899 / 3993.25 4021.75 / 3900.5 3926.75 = 0.23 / 27.1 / 30.6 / 40.9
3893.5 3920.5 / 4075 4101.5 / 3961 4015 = 5.77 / 31.8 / 32.7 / 42.2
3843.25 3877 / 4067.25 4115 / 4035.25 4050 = -0.91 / 28.2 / 41.2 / 41.7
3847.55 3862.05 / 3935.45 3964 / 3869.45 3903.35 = -1.51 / 26.9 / 27.8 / 26.1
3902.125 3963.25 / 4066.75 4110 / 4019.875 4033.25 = -2.64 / 25.7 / 42.1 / 41.3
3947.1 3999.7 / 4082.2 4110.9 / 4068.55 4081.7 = -0.31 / 30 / 40.7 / 41.8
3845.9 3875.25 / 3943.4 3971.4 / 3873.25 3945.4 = 0.83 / 27.8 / 25.7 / 24.1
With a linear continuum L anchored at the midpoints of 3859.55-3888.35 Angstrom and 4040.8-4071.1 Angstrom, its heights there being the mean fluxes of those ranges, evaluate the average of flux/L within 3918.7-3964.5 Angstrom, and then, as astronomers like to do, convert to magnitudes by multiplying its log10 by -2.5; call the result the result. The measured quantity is 0.35 mag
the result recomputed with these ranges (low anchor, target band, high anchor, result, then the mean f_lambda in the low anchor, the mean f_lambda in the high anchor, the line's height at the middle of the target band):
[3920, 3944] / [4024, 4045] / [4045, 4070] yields -0.18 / 18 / 39.9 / 35.9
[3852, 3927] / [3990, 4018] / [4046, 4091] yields -0.11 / 28.5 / 41.3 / 36.7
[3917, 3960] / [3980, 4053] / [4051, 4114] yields -0.23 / 23.8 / 41.2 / 33.2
